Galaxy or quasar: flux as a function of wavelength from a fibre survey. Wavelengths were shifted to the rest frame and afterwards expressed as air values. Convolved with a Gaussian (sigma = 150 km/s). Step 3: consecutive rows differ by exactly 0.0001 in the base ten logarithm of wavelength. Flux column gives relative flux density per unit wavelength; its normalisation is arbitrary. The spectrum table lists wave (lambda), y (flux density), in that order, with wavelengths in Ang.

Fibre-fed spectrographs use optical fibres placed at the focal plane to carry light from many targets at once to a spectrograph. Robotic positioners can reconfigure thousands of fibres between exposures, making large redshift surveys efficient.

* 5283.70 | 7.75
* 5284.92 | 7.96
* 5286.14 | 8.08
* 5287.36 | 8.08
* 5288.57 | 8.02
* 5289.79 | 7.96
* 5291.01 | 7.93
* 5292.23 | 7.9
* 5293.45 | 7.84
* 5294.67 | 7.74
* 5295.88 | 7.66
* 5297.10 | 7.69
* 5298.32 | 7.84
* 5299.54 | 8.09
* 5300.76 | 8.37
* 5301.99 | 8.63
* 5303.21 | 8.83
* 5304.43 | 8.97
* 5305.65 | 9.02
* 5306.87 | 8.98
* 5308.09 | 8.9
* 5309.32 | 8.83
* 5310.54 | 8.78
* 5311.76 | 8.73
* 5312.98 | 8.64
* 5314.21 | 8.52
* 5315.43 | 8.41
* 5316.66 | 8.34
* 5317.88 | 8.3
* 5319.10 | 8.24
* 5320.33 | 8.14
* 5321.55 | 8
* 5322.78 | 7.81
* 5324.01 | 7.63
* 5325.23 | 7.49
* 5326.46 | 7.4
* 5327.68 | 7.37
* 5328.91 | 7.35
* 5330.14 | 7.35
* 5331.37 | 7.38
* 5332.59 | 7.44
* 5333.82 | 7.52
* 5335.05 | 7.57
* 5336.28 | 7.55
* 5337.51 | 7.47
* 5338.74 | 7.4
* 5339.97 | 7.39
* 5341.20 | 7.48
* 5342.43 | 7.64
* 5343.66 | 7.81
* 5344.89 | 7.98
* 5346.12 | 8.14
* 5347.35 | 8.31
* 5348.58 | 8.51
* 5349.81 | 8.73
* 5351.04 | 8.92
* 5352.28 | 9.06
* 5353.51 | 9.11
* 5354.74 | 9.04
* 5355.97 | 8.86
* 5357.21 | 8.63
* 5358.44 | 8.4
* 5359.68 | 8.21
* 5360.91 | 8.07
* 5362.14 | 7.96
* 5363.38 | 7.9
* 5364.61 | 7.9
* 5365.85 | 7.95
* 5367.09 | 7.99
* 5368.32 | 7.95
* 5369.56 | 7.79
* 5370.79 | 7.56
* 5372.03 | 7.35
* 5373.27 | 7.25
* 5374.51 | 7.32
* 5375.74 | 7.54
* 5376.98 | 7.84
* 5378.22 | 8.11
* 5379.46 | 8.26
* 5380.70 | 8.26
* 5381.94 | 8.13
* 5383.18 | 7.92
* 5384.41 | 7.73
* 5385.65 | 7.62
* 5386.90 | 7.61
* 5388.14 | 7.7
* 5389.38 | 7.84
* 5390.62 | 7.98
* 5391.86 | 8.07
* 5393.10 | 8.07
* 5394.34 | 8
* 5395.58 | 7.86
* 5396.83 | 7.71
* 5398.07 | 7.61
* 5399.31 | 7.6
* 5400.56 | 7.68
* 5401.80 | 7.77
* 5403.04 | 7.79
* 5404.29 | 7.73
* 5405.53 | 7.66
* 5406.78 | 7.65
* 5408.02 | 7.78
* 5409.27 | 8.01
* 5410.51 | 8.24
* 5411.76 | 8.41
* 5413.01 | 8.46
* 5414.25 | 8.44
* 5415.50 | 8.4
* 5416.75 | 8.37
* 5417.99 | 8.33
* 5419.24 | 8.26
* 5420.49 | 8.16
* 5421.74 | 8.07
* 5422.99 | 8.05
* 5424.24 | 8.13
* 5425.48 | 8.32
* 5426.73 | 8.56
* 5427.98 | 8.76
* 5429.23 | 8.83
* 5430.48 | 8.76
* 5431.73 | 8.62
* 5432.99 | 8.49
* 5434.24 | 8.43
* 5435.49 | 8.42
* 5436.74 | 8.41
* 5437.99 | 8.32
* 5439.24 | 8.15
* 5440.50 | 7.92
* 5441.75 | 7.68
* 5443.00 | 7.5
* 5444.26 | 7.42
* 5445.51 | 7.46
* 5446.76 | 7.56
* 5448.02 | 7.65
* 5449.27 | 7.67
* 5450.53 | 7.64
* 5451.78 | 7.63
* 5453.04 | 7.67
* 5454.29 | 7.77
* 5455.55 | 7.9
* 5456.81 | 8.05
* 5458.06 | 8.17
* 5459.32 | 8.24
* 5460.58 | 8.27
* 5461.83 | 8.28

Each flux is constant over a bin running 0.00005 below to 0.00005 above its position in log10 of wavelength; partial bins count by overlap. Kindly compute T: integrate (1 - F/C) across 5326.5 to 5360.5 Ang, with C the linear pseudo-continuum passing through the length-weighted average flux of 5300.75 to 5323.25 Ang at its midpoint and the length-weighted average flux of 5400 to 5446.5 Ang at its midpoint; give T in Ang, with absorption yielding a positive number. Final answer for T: 1.7 Ang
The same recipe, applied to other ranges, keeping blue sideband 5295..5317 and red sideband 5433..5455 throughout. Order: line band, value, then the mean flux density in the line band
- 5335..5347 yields 0.98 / 7.66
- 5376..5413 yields 0.92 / 7.89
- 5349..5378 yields 0.33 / 8.15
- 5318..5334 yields 1.45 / 7.65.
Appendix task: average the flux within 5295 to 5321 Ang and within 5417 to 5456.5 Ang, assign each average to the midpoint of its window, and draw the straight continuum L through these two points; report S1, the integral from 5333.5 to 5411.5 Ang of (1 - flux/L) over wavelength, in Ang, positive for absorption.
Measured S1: 3.1 Ang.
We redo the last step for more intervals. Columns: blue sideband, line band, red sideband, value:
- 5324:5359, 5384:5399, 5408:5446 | 0.6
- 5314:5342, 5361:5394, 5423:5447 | 0.4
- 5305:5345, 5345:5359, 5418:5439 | -1.0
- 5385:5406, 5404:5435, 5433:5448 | -1.6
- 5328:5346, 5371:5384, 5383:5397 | 0.0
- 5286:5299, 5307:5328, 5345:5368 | -0.4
